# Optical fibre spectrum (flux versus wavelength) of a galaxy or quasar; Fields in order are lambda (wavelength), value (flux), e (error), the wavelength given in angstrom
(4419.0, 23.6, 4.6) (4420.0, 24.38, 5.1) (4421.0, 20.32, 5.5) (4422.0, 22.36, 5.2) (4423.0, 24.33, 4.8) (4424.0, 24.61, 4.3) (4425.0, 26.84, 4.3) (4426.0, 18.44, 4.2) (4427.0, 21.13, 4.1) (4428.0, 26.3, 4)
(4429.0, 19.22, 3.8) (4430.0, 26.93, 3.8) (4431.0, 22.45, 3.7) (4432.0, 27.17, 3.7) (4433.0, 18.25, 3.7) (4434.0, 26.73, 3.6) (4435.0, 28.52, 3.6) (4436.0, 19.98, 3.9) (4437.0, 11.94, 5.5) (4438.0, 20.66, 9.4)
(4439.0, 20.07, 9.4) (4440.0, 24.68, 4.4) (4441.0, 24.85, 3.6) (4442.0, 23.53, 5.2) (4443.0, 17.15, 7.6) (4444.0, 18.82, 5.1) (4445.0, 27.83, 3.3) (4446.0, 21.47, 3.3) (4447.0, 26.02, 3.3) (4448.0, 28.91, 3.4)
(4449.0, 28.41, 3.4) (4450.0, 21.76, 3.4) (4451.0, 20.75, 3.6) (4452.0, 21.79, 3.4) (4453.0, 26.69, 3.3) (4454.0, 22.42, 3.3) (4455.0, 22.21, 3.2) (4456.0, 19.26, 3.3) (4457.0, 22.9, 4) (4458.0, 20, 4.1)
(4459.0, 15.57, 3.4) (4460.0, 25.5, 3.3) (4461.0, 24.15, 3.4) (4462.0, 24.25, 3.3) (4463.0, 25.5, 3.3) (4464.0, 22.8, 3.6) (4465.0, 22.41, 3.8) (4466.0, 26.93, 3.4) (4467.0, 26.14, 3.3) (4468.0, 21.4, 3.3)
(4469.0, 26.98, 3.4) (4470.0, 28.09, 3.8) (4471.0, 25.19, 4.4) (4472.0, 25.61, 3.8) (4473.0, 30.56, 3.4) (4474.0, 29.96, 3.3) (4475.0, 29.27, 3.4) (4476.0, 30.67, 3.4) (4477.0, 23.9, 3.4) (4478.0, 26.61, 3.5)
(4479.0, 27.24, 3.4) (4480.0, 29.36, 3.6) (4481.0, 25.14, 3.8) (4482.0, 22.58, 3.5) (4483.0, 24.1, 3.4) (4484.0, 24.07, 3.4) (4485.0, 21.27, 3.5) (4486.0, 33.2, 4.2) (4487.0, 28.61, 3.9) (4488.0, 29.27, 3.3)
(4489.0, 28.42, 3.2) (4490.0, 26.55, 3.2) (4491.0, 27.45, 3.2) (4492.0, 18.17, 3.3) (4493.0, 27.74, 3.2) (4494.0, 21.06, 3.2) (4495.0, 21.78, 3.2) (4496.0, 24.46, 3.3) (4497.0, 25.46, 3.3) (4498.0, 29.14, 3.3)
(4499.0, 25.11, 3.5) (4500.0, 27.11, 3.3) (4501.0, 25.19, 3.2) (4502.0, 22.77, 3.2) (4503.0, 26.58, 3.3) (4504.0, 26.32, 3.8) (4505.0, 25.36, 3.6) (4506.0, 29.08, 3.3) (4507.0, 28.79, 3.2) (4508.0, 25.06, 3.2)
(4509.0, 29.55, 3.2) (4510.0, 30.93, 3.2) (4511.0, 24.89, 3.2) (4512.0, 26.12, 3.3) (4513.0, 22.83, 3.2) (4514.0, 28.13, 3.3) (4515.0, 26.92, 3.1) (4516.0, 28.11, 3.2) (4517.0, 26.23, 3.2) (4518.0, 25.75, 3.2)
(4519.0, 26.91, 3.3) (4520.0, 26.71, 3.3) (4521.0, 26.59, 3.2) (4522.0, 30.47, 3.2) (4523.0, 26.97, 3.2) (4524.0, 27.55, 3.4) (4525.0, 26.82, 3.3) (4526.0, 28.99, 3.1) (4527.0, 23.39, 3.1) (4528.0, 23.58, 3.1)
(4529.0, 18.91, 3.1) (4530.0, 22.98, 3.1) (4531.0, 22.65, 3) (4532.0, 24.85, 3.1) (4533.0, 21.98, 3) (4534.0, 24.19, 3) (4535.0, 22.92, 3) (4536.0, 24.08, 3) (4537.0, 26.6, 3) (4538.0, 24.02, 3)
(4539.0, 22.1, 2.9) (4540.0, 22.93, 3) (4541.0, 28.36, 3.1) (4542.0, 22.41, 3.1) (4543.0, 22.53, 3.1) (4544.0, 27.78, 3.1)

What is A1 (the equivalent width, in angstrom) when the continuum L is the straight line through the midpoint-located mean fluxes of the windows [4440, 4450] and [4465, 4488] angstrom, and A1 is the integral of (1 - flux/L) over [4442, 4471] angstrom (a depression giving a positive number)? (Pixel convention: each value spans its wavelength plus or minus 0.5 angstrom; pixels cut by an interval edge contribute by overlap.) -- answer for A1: 1.76 angstrom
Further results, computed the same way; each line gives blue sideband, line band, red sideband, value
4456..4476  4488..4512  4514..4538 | -0.8 angstrom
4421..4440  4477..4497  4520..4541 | -1.5 angstrom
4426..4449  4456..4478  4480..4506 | -0.6 angstrom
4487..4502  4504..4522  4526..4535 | -2.0 angstrom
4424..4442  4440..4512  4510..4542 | -3.8 angstrom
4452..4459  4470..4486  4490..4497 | -2.6 angstrom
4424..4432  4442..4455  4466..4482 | 0.8 angstrom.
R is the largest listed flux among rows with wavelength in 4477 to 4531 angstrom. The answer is 33.2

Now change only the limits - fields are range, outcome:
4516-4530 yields 30.47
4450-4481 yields 30.67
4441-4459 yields 28.91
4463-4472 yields 28.09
